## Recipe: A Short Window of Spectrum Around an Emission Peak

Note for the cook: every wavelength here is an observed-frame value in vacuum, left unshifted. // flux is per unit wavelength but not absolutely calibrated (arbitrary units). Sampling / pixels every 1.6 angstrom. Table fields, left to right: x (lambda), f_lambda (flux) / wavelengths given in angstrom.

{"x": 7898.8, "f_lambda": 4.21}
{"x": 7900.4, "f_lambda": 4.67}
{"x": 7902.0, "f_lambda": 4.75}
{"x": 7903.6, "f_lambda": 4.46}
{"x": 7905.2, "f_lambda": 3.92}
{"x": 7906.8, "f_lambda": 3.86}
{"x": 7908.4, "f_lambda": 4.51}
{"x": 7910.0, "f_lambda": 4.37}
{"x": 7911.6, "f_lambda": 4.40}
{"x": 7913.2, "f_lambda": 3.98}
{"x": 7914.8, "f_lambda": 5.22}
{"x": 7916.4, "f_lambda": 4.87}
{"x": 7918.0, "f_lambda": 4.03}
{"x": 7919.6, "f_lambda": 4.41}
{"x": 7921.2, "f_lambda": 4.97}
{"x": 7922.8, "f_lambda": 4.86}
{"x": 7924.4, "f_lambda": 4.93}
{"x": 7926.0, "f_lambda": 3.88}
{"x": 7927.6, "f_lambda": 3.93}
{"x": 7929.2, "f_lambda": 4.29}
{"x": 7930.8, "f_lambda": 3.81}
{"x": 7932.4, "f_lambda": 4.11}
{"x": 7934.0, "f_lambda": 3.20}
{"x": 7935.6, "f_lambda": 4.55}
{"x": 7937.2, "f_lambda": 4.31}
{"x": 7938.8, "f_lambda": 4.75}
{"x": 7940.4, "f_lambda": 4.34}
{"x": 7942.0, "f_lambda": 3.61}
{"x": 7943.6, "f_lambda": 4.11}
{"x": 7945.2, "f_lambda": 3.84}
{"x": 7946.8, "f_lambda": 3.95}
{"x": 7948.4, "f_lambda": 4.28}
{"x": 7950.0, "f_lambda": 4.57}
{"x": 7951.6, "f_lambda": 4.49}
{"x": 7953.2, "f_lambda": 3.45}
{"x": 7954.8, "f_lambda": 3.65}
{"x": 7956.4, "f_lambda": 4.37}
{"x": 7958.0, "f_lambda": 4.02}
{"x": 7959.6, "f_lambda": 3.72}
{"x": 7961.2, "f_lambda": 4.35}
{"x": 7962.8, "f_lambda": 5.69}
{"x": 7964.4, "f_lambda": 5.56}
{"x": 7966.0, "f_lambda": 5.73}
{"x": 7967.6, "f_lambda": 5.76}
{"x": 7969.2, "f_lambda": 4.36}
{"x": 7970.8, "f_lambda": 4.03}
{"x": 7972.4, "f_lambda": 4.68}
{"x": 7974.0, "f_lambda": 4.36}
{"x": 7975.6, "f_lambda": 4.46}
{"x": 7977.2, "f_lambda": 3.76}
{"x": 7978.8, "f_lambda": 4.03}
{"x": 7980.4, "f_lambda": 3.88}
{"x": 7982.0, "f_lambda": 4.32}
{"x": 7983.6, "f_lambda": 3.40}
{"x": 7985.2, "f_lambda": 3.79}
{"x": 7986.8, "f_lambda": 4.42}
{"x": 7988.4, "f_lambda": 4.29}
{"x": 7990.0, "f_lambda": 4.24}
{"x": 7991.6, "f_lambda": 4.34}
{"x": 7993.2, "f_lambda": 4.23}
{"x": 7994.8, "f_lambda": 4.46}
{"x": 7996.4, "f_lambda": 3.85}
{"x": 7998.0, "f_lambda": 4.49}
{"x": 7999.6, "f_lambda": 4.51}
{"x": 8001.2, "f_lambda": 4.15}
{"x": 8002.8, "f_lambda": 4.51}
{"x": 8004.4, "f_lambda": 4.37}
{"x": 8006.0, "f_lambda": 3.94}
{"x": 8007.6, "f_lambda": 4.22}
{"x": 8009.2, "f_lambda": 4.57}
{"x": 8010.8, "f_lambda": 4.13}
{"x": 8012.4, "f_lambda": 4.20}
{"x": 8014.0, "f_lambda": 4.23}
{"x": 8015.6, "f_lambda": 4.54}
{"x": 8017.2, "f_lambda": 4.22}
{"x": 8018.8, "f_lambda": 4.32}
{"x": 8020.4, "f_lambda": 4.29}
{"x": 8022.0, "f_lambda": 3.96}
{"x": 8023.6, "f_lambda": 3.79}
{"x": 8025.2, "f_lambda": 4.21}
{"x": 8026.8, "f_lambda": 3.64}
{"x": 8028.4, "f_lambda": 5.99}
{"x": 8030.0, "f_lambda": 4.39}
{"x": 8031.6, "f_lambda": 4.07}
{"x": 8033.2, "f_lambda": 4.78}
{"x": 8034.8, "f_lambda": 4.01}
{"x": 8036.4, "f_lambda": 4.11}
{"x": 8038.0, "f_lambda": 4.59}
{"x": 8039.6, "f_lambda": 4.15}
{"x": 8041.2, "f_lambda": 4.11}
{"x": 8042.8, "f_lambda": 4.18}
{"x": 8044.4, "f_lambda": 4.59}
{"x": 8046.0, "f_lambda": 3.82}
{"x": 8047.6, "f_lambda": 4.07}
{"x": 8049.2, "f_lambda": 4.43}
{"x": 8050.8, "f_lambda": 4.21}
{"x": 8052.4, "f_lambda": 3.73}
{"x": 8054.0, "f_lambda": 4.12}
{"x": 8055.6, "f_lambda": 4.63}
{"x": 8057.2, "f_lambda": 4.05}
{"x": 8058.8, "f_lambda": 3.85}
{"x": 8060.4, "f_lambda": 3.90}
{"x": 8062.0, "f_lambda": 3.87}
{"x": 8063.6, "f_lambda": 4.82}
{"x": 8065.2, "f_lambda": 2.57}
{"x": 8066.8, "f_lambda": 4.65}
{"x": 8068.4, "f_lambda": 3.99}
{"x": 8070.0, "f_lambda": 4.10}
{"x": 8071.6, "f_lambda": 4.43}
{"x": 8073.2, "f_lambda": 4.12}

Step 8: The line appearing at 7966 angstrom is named [N II]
